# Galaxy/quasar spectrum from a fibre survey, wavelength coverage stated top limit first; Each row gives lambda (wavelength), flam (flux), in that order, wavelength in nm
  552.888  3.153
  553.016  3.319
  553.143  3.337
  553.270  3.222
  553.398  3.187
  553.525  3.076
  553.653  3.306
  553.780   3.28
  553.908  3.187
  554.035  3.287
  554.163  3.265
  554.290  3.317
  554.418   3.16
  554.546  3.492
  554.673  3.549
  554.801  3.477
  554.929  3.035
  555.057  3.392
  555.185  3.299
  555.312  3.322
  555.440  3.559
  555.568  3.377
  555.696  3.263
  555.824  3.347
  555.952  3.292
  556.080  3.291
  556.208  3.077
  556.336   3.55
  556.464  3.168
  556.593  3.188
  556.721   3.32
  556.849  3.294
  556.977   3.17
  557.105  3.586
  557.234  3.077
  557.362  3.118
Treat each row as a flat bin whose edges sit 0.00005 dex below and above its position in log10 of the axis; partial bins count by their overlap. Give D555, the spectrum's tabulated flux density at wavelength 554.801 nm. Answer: 3.477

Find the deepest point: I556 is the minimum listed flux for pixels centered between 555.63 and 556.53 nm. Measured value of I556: 3.077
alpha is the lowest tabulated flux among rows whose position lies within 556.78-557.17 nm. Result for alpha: 3.17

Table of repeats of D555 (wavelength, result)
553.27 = 3.222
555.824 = 3.347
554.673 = 3.549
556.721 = 3.32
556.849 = 3.294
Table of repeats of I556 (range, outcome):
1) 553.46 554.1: 3.076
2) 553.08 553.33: 3.222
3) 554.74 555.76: 3.035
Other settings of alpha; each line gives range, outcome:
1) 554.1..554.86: 3.16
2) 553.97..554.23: 3.265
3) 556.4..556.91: 3.168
